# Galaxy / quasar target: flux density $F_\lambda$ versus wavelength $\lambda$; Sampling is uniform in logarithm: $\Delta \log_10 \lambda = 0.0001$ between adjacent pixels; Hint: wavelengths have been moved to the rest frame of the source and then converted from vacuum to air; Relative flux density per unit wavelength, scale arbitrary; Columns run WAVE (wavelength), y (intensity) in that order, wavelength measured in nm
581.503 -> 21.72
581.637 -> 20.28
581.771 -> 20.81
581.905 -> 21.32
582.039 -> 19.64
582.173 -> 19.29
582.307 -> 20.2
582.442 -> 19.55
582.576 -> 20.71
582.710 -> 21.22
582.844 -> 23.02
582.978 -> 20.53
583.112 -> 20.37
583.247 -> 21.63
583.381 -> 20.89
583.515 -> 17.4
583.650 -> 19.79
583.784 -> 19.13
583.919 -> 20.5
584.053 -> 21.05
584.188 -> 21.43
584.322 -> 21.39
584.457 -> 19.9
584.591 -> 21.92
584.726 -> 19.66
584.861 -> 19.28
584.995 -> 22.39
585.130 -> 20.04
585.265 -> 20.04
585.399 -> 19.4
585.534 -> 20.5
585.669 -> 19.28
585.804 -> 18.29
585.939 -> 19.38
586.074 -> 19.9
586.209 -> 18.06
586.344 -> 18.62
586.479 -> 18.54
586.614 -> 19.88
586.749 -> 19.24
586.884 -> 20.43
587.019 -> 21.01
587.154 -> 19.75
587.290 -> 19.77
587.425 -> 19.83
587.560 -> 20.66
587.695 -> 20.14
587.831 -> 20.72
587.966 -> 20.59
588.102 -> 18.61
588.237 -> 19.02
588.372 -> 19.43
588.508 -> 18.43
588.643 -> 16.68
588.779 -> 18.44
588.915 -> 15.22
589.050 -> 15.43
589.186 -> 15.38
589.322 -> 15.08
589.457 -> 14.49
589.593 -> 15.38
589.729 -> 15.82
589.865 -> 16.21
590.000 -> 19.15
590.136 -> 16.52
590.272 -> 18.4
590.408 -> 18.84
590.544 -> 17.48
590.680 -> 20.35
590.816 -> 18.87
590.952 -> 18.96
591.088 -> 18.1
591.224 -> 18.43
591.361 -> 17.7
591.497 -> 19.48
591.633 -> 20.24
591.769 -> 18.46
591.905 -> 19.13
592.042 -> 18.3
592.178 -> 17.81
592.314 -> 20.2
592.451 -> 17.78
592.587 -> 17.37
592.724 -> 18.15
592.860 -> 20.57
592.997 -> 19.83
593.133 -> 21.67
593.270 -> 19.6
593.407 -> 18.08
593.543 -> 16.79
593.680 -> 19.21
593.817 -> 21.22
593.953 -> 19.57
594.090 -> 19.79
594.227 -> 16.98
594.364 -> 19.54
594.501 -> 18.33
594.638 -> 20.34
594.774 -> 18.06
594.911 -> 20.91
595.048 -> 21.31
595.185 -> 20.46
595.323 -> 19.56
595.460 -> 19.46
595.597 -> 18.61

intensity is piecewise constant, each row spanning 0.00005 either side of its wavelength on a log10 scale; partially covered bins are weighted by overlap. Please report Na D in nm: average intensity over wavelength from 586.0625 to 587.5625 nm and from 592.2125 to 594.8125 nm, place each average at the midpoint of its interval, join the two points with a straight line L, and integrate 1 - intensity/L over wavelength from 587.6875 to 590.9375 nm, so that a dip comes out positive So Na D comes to 0.29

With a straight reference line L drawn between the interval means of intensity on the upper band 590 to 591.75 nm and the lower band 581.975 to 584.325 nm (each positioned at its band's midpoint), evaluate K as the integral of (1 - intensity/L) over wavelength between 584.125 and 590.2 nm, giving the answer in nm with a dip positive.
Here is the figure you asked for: 0.20 nm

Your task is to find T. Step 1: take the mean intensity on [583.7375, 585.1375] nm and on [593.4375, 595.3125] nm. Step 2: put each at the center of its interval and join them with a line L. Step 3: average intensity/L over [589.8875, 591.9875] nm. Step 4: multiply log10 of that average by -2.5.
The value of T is 0.068 mag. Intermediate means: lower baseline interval 20.7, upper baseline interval 19.4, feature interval 18.6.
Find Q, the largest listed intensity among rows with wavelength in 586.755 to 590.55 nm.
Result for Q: 21.01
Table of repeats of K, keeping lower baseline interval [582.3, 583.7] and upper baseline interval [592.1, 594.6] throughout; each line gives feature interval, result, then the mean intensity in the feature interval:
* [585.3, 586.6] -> 0.06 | 19.2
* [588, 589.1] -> 0.11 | 17.8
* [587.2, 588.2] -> -0.01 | 20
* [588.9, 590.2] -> 0.24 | 15.9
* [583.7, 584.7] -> -0.02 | 20.7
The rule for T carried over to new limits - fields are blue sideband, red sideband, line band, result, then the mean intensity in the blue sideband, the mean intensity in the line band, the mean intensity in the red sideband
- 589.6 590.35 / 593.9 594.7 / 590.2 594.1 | -0.05 mag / 17.1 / 19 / 19.1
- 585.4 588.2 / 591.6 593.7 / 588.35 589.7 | 0.19 mag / 19.6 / 16.3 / 18.9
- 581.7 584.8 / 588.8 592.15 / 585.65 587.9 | -0.03 mag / 20.5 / 19.6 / 17.6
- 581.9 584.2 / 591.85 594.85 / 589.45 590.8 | 0.12 mag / 20.4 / 17.4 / 19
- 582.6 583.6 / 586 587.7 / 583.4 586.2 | 0.01 mag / 20.7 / 20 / 19.7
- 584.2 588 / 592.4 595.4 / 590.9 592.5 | 0.04 mag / 20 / 18.7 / 19.3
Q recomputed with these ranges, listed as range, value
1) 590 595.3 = 21.67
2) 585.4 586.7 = 20.5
